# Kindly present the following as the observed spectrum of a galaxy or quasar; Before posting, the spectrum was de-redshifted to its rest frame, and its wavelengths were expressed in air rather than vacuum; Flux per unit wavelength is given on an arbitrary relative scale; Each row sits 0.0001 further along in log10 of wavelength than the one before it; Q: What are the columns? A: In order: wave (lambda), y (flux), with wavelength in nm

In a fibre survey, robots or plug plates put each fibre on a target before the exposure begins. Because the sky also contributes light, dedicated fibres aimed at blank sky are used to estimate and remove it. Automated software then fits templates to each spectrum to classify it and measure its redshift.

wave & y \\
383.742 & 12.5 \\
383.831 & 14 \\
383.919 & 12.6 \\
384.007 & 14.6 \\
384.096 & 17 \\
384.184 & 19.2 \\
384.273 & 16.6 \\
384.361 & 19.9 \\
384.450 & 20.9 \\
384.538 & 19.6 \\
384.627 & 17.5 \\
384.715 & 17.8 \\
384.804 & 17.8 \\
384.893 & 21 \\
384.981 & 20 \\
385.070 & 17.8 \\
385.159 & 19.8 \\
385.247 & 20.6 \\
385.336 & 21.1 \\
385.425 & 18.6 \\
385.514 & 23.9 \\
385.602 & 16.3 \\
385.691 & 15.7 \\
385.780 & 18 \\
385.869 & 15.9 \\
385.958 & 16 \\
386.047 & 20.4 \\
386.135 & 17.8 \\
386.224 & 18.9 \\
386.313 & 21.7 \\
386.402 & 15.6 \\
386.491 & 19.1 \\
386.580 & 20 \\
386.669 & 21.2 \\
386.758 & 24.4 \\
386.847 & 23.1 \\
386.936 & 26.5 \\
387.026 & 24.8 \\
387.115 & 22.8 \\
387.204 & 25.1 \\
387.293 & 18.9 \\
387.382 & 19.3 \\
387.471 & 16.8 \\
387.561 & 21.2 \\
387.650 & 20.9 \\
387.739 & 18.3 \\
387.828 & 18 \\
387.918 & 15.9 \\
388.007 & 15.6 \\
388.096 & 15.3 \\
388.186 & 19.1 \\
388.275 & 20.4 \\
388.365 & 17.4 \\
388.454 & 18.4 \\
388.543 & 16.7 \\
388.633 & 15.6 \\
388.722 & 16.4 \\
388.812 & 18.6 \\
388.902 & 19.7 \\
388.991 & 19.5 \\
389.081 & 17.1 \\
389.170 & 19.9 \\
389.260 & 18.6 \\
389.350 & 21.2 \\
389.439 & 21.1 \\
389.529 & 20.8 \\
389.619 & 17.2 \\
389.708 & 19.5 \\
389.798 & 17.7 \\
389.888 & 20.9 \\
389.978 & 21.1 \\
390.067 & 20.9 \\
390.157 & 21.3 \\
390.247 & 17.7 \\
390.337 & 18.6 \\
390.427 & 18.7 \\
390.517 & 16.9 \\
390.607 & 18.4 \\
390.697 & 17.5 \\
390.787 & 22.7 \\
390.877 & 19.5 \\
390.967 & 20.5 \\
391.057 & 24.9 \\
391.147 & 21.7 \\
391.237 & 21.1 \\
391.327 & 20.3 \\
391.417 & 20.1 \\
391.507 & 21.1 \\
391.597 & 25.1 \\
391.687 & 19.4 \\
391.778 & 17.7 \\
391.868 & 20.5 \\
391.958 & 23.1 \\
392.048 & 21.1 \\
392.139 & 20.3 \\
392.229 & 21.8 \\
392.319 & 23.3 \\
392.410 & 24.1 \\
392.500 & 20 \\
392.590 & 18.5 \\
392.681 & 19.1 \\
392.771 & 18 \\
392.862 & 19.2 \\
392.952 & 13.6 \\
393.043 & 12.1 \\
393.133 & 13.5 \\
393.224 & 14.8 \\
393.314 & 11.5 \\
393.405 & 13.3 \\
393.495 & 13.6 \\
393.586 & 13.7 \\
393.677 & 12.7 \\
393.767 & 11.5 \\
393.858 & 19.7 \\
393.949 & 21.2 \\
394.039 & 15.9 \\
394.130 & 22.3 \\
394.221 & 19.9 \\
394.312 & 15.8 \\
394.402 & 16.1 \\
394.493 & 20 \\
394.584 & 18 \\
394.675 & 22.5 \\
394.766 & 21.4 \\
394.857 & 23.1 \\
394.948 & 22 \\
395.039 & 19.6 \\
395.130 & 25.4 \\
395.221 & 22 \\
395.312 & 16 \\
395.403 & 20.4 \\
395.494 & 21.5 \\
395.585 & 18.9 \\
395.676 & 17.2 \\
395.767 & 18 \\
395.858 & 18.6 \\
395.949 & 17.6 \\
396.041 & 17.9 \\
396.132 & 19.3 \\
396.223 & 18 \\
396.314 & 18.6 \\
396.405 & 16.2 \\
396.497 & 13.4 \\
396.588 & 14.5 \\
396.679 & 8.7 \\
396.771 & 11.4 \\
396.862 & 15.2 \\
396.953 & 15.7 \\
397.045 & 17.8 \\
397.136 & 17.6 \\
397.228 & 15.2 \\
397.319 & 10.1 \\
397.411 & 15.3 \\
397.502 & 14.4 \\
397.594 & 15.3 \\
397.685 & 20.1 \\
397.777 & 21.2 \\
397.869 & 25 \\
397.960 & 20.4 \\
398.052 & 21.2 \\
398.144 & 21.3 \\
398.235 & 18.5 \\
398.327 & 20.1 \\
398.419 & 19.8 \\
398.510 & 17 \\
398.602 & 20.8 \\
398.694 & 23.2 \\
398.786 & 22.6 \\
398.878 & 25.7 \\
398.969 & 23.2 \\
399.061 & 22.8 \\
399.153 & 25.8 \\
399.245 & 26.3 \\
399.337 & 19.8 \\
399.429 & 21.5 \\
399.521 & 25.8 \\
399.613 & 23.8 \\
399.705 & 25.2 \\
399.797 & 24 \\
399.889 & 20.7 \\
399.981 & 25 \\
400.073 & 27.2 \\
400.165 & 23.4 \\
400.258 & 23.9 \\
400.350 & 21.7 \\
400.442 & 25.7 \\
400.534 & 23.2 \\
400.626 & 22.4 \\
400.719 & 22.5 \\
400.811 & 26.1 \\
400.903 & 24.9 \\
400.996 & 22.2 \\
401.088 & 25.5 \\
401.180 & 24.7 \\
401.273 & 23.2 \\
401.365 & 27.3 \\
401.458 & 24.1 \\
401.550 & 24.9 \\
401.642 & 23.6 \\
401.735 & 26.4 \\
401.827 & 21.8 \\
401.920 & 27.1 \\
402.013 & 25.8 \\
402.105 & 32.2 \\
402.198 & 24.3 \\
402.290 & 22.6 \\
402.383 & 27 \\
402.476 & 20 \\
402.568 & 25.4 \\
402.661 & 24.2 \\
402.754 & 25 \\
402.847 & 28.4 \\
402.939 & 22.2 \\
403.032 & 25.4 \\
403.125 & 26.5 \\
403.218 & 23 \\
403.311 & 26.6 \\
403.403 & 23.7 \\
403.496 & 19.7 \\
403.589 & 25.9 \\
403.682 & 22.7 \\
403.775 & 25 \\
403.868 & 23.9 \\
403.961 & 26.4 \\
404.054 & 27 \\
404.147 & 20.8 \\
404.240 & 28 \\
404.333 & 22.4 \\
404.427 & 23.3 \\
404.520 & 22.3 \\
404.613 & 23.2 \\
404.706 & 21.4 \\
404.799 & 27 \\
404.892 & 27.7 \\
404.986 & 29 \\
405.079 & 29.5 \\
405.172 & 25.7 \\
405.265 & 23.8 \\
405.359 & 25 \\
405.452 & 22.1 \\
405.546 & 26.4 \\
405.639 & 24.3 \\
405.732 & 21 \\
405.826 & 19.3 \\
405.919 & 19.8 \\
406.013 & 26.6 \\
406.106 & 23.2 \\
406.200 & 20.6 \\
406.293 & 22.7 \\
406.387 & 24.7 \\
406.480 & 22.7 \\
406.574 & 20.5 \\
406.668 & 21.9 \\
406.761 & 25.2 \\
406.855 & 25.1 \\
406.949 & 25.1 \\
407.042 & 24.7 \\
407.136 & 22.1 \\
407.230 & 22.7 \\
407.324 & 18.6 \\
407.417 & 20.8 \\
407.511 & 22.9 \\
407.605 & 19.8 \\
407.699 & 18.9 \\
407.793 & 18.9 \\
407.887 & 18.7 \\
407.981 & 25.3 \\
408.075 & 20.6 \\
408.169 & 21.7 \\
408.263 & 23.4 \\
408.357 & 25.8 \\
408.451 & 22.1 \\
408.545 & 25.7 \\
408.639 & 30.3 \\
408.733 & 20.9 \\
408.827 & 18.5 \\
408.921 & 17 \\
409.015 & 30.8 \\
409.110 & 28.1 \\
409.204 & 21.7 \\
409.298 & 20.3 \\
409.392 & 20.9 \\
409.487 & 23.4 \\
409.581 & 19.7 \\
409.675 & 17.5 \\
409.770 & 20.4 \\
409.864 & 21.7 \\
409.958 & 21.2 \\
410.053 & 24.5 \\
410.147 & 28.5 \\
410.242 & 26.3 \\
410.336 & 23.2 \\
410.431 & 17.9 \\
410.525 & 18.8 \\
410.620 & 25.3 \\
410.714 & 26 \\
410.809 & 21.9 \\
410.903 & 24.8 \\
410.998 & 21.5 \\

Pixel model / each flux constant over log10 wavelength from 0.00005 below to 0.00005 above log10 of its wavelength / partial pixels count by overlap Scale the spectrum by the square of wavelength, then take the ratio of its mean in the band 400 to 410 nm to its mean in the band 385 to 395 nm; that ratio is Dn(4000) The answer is 1.3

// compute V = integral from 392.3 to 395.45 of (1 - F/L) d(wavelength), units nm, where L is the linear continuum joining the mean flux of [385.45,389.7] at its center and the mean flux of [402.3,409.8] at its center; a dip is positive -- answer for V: 0.397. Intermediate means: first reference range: 19.3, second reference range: 23.4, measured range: 18.1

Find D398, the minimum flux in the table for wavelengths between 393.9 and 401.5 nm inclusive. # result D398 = 8.7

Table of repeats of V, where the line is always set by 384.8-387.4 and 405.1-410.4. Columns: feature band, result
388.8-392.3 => 0.089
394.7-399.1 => 0.552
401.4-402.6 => -0.162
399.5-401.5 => -0.212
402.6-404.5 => -0.191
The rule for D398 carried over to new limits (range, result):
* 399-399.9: 19.8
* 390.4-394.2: 11.5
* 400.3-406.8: 19.3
